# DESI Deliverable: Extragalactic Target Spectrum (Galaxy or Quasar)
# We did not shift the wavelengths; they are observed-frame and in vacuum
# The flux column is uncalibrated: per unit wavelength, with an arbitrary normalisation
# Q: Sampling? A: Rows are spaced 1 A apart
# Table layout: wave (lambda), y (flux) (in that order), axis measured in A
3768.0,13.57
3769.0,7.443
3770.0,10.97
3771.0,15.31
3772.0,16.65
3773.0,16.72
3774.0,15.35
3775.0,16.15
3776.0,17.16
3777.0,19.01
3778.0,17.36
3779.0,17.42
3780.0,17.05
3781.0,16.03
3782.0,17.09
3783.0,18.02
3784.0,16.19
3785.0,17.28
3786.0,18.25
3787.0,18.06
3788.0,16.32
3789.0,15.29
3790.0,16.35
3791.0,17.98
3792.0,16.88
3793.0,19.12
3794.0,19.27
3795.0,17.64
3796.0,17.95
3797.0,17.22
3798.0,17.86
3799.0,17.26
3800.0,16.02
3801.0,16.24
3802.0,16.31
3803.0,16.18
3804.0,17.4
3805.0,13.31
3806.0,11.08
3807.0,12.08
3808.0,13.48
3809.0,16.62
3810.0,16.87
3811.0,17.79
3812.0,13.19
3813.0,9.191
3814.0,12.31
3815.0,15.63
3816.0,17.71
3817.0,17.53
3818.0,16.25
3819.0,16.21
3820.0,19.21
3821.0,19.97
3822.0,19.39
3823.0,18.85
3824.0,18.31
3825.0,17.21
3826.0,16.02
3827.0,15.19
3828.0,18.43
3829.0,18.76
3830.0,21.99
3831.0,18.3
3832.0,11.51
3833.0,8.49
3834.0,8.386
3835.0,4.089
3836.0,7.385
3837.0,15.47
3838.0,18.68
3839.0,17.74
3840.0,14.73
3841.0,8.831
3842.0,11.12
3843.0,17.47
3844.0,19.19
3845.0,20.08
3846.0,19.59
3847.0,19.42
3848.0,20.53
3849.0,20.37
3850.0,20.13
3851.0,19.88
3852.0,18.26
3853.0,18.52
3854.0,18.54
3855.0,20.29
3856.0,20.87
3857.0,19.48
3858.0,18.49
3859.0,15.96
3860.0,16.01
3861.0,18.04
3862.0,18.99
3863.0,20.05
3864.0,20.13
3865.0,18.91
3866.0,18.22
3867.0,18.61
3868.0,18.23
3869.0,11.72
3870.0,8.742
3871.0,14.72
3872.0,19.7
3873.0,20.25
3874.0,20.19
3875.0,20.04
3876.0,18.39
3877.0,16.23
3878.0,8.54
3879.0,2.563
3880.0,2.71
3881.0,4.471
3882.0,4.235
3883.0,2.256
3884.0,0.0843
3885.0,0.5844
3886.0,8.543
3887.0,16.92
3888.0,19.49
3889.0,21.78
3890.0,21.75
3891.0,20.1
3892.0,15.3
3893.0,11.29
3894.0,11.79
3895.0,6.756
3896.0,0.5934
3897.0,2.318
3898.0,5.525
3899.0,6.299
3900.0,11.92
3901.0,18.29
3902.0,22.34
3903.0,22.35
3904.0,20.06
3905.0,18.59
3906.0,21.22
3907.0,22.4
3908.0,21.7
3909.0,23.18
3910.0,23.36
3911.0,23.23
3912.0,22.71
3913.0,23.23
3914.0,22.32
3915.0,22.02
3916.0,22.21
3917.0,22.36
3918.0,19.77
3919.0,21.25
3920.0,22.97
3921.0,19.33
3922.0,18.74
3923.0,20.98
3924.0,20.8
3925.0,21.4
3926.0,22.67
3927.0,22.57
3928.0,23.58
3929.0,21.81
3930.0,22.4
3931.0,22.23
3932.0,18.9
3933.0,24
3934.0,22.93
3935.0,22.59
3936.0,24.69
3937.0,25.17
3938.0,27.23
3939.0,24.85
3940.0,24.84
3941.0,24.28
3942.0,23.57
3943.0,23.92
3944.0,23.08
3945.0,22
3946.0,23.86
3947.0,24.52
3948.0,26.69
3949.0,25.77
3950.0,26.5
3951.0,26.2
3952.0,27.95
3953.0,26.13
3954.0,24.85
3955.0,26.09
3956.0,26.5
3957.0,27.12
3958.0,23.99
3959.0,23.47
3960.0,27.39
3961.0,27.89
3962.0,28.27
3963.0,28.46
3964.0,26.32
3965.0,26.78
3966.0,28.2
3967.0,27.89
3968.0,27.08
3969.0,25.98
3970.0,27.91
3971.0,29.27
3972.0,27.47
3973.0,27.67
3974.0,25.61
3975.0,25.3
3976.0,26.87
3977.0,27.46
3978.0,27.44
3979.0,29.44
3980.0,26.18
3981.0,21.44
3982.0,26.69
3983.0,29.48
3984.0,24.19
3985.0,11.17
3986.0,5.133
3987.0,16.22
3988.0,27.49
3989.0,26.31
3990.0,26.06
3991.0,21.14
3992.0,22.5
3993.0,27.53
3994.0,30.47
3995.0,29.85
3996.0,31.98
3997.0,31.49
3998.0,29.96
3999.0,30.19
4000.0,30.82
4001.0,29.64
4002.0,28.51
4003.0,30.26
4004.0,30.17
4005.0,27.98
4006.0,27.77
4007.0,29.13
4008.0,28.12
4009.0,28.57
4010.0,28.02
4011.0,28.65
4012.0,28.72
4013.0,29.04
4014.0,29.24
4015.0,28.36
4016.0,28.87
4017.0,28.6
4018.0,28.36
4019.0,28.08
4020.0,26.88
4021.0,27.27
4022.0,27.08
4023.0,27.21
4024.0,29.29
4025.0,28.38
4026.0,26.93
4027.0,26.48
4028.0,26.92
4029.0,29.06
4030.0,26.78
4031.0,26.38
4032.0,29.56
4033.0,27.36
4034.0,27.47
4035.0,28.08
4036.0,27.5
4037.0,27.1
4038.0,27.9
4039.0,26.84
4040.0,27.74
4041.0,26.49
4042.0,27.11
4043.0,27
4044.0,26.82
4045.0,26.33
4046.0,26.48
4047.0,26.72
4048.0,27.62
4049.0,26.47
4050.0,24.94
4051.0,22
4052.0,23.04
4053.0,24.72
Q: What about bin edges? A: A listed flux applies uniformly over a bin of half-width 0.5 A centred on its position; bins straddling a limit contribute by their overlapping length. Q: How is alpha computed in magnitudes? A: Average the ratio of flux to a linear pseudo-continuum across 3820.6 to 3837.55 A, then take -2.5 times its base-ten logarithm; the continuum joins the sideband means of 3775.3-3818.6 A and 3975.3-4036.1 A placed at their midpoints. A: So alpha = 0.18 mag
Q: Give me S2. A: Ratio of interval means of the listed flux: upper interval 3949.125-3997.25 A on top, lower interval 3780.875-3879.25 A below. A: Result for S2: 1.56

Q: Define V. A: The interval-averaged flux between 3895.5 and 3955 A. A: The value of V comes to 21.5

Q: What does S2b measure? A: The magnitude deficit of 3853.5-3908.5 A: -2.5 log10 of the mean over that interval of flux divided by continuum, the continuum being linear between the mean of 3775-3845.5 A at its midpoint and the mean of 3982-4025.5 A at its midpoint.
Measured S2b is 0.34 mag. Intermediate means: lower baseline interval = 16.1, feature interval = 14.6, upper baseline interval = 27.1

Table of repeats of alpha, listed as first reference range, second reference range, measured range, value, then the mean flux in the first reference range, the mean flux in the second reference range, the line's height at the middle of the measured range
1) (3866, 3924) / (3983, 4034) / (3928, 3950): -0.19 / 15.6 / 27.1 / 20.1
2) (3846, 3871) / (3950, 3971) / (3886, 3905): 0.45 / 18.2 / 26.8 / 21.3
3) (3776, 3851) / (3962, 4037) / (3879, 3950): 0.21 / 16.3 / 27.1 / 22.2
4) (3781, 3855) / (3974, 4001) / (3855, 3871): 0.08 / 16.4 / 25.6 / 18.8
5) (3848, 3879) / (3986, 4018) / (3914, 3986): -0.02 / 17.7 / 27.8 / 24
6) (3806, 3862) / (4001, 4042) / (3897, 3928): 0.07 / 16.4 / 28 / 21.3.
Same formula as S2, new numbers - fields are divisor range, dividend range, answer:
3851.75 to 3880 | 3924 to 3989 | 1.47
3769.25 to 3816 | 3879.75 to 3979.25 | 1.31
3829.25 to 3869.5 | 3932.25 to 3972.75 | 1.53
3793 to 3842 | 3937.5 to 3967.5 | 1.66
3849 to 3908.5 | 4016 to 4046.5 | 1.84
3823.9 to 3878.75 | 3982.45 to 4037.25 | 1.63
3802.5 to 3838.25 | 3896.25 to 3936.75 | 1.33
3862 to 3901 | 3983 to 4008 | 2.09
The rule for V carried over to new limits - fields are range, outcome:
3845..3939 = 17.6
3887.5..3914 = 16.9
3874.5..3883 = 9.21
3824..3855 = 16.2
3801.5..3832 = 16.3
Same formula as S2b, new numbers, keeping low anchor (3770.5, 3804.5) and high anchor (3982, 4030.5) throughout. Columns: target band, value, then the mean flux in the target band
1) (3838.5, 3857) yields 0.099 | 18.1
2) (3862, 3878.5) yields 0.215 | 17.1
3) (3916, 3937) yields 0.074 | 21.9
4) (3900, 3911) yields 0.074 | 21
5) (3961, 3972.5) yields -0.096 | 27.6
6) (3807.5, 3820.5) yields 0.177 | 15.5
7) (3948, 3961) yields -0.059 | 26.1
